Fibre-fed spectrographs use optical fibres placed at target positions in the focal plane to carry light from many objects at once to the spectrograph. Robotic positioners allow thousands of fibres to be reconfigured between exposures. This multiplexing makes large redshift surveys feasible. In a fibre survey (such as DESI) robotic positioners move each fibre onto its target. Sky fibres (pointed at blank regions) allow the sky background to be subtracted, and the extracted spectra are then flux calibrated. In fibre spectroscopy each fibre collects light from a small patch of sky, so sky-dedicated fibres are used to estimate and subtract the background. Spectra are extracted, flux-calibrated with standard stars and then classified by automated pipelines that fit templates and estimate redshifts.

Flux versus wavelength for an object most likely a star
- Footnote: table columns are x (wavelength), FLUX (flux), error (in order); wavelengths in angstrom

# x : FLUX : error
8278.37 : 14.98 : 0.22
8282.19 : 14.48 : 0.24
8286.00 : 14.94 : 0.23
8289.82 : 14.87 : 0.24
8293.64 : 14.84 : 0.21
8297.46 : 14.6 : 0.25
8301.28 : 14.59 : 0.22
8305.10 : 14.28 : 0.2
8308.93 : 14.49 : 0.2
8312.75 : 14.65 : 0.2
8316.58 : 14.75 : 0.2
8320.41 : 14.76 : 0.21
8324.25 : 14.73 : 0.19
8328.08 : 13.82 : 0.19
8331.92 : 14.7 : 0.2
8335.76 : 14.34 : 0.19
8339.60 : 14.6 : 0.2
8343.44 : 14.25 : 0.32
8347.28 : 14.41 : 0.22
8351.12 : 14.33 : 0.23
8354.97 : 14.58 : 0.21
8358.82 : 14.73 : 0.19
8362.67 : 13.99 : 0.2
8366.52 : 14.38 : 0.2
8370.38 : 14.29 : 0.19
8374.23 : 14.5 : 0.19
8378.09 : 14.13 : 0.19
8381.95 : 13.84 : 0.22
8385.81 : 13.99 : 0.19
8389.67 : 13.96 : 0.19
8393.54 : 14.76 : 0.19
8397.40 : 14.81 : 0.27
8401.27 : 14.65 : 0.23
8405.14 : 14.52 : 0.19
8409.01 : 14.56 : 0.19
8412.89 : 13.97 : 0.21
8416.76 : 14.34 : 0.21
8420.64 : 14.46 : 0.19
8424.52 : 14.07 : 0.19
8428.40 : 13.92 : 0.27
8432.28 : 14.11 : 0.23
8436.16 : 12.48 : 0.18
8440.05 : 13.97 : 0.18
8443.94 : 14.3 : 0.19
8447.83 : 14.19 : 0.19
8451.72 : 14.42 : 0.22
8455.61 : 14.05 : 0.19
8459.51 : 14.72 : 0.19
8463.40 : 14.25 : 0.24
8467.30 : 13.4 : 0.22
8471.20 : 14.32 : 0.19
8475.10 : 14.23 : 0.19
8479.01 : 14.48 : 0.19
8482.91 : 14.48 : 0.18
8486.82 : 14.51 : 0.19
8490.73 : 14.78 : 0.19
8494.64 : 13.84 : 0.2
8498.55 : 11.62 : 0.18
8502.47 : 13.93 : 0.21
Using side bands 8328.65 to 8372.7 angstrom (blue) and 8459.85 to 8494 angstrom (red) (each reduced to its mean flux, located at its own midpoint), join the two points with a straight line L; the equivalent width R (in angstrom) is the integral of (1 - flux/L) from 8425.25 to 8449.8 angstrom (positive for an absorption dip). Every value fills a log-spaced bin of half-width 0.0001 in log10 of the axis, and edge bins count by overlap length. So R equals 0.85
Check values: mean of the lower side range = 14.4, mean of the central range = 13.8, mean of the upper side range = 14.3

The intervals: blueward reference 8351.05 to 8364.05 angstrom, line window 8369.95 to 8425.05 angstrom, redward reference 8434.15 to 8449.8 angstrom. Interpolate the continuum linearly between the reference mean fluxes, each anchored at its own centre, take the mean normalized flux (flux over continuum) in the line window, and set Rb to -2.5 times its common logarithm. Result -0.018 mag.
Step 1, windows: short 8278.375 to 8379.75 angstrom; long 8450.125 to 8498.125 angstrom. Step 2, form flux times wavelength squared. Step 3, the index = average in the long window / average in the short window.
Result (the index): 1.0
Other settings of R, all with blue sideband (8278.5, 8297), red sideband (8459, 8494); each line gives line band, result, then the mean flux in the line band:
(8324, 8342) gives 0.3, 14.4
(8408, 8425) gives 0.2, 14.3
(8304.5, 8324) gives 0.1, 14.6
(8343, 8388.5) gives 1.0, 14.3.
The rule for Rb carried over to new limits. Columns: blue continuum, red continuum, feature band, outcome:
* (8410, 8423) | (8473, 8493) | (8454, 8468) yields 0.018 mag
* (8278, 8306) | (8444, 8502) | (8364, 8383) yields 0.014 mag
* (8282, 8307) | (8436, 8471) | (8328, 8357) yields 0.006 mag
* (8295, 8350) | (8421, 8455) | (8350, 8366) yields -0.005 mag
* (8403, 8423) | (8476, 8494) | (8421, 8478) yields 0.029 mag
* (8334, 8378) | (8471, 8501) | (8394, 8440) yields 0.002 mag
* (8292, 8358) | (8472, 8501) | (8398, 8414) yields -0.016 mag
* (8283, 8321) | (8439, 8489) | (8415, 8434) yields 0.014 mag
